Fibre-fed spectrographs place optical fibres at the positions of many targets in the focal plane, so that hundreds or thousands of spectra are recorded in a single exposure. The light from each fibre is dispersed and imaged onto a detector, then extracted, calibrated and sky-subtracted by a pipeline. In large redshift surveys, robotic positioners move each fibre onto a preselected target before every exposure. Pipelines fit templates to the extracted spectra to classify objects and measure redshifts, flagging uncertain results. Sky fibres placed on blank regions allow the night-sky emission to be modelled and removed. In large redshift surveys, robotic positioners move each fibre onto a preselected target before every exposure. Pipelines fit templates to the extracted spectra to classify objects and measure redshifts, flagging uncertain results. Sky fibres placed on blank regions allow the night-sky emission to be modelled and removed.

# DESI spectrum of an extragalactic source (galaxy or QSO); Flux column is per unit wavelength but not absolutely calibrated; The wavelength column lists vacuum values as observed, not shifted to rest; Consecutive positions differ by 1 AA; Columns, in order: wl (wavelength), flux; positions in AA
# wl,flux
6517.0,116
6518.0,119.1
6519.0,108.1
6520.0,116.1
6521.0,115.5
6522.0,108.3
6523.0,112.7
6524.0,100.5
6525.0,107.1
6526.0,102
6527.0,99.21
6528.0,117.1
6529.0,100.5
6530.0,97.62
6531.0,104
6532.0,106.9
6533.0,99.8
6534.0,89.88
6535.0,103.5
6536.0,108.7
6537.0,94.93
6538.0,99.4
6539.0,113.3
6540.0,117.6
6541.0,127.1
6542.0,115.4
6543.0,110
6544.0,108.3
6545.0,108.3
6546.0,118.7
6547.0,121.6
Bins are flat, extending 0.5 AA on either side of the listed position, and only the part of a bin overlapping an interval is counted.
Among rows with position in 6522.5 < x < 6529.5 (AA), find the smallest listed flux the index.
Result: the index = 99.21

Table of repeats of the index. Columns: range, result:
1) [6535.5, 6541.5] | 94.93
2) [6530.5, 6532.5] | 104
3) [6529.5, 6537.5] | 89.88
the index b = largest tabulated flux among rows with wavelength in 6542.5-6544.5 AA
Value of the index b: 110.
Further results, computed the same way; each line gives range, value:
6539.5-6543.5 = 127.1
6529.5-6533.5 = 106.9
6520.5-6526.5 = 115.5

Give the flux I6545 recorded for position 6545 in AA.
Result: 108.3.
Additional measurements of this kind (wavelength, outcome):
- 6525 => 107.1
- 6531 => 104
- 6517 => 116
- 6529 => 100.5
